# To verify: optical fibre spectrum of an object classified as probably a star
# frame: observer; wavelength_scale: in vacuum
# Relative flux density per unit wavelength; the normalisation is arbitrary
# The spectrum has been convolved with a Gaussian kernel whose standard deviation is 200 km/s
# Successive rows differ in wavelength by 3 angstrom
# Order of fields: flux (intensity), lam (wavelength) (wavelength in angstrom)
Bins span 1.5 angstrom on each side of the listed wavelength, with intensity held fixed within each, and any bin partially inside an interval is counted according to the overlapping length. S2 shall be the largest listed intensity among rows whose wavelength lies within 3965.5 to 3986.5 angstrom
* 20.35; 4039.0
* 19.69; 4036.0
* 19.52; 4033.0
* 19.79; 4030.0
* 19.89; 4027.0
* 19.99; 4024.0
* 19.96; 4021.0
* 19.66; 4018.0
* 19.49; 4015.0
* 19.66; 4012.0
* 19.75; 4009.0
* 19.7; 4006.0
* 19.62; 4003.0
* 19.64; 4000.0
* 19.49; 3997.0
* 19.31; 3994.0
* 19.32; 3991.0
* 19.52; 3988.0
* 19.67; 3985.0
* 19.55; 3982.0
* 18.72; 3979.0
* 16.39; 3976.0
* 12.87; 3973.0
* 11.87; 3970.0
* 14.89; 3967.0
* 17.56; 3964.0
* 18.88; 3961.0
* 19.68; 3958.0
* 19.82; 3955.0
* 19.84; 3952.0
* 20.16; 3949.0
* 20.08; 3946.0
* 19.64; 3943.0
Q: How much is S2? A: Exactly 19.67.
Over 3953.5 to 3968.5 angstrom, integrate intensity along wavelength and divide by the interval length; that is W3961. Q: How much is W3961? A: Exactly 18.2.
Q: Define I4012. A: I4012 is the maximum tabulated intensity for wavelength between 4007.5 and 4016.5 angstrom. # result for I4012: 19.75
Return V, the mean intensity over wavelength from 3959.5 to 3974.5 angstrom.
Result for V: 15.2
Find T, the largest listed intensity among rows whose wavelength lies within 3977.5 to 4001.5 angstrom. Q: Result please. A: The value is 19.67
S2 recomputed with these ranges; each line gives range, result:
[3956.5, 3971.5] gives 19.68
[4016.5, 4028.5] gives 19.99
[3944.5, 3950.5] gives 20.16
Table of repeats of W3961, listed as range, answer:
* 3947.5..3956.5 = 19.9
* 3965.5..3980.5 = 14.9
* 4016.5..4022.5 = 19.8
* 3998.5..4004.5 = 19.6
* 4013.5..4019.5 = 19.6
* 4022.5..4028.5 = 19.9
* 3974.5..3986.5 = 18.6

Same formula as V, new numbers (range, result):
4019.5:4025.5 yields 20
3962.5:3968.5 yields 16.2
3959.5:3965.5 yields 18.2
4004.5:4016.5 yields 19.6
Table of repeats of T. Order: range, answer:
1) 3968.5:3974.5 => 12.87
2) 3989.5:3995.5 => 19.32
